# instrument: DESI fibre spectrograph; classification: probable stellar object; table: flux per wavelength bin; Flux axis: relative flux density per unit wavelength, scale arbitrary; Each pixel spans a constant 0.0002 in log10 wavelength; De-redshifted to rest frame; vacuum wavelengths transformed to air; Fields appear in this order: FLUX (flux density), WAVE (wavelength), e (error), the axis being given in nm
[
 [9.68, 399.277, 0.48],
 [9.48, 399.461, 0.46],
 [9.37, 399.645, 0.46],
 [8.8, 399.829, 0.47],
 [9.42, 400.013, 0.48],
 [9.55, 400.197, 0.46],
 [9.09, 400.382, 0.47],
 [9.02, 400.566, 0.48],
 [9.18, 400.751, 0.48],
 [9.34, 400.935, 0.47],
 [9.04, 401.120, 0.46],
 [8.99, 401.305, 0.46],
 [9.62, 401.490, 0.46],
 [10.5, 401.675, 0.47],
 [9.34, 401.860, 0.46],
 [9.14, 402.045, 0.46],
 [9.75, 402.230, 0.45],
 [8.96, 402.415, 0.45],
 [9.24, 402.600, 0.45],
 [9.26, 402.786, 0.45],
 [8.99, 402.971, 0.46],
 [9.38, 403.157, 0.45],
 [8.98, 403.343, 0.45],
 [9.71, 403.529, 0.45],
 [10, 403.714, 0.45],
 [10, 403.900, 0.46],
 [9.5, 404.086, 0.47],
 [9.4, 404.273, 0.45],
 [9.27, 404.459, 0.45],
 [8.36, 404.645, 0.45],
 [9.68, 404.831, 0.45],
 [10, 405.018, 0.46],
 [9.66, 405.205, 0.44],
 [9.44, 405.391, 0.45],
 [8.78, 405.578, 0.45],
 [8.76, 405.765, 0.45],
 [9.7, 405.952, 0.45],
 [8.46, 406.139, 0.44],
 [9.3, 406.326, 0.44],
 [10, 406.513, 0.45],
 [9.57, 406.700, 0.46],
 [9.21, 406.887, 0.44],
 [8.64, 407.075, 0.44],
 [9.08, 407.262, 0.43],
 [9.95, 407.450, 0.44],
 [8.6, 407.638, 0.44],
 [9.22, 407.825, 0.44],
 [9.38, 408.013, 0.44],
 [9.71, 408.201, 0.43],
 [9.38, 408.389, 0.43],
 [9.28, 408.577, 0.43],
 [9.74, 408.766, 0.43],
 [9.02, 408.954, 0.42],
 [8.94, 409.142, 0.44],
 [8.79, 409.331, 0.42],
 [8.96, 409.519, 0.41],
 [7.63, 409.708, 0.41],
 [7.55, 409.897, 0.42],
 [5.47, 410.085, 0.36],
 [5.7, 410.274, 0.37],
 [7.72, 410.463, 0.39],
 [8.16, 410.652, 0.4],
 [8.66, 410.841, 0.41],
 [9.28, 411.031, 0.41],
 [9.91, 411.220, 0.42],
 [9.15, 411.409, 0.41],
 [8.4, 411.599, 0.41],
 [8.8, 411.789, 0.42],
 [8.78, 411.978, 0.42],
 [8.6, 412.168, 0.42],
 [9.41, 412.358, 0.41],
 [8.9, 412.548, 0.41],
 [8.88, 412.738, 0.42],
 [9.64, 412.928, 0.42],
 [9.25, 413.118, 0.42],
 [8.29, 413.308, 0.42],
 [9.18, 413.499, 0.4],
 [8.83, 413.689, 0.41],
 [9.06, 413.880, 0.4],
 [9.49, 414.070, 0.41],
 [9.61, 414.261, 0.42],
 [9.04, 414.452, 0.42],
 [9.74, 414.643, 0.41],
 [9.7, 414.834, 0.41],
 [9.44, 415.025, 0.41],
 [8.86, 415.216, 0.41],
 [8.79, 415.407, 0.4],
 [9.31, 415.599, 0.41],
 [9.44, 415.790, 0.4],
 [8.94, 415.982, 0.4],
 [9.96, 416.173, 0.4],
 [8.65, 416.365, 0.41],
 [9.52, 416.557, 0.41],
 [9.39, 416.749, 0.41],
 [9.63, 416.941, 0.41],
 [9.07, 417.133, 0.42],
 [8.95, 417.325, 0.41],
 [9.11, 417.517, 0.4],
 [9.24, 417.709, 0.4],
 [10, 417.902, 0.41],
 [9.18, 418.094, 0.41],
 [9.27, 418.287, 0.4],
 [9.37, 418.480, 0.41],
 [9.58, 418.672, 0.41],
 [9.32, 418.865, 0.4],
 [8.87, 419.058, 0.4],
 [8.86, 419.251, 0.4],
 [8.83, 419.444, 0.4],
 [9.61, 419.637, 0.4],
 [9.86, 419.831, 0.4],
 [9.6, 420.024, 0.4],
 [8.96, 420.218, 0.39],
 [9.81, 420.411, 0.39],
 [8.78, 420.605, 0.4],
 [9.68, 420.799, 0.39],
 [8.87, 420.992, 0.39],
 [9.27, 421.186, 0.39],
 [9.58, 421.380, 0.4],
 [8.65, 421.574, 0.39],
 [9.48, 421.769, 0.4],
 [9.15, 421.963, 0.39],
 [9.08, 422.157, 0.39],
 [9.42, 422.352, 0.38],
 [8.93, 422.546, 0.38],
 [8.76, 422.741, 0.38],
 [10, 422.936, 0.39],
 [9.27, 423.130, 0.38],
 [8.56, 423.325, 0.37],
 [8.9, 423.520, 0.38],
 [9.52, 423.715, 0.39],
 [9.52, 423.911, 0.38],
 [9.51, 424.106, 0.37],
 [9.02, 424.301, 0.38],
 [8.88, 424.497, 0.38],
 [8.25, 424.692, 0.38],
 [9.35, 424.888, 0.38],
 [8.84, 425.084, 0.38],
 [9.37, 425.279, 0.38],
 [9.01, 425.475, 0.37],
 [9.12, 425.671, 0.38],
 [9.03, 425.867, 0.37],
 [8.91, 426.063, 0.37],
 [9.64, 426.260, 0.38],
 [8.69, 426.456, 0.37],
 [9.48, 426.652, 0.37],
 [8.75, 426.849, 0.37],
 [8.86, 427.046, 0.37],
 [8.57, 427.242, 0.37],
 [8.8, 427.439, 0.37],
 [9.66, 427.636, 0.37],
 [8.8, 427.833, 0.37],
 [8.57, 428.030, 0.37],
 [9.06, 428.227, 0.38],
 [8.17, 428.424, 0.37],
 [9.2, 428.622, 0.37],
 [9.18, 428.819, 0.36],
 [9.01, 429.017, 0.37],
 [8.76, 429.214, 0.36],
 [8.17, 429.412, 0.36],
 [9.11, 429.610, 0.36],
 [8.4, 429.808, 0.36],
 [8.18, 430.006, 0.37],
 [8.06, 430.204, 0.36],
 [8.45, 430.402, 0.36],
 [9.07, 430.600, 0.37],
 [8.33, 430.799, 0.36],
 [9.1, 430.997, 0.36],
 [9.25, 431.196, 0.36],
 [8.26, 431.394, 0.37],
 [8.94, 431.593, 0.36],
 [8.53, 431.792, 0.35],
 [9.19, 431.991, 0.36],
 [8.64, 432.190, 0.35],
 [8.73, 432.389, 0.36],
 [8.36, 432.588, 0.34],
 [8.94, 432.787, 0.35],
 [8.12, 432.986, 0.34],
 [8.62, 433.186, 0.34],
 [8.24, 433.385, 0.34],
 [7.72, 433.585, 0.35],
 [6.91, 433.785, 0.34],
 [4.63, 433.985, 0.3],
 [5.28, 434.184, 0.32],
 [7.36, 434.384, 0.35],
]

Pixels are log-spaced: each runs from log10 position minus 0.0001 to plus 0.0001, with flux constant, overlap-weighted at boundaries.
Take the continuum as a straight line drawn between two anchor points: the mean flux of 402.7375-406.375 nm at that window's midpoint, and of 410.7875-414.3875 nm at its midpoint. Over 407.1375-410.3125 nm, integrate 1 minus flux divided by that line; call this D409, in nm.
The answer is 0.18 nm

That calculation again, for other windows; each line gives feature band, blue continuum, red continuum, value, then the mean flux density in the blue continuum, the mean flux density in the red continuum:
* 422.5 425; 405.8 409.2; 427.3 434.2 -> -0.119 nm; 9.28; 8.45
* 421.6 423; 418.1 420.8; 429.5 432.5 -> -0.011 nm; 9.29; 8.68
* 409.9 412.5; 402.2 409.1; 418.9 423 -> 0.279 nm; 9.33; 9.23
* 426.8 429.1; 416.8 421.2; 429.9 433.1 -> -0.017 nm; 9.29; 8.63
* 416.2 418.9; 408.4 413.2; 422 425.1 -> -0.136 nm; 8.6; 9.12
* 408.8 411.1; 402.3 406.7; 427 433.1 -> 0.298 nm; 9.35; 8.72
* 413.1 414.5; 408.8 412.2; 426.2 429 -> -0.106 nm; 8.33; 8.95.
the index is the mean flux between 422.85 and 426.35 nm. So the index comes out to 9.15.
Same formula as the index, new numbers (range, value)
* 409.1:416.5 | 8.8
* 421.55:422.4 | 9.18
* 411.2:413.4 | 8.97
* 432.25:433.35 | 8.55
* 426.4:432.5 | 8.77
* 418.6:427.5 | 9.15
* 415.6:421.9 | 9.29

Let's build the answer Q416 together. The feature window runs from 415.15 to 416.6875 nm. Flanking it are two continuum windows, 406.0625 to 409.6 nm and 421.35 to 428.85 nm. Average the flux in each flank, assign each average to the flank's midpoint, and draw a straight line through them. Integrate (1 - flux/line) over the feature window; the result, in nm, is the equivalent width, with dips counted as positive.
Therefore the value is -0.01 nm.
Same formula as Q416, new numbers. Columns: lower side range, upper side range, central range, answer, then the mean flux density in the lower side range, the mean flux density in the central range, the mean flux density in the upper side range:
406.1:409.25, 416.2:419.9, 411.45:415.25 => 0.07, 9.28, 9.1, 9.29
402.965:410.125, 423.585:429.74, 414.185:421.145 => -0.19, 9.14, 9.3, 8.99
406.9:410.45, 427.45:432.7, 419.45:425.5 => -0.36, 8.6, 9.21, 8.74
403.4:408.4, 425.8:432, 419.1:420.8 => -0.05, 9.36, 9.29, 8.81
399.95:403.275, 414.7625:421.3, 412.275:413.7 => 0.04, 9.32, 9.06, 9.29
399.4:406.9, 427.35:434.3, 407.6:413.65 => 0.26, 9.35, 8.7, 8.41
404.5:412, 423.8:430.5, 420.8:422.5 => -0.06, 8.87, 9.21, 8.89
